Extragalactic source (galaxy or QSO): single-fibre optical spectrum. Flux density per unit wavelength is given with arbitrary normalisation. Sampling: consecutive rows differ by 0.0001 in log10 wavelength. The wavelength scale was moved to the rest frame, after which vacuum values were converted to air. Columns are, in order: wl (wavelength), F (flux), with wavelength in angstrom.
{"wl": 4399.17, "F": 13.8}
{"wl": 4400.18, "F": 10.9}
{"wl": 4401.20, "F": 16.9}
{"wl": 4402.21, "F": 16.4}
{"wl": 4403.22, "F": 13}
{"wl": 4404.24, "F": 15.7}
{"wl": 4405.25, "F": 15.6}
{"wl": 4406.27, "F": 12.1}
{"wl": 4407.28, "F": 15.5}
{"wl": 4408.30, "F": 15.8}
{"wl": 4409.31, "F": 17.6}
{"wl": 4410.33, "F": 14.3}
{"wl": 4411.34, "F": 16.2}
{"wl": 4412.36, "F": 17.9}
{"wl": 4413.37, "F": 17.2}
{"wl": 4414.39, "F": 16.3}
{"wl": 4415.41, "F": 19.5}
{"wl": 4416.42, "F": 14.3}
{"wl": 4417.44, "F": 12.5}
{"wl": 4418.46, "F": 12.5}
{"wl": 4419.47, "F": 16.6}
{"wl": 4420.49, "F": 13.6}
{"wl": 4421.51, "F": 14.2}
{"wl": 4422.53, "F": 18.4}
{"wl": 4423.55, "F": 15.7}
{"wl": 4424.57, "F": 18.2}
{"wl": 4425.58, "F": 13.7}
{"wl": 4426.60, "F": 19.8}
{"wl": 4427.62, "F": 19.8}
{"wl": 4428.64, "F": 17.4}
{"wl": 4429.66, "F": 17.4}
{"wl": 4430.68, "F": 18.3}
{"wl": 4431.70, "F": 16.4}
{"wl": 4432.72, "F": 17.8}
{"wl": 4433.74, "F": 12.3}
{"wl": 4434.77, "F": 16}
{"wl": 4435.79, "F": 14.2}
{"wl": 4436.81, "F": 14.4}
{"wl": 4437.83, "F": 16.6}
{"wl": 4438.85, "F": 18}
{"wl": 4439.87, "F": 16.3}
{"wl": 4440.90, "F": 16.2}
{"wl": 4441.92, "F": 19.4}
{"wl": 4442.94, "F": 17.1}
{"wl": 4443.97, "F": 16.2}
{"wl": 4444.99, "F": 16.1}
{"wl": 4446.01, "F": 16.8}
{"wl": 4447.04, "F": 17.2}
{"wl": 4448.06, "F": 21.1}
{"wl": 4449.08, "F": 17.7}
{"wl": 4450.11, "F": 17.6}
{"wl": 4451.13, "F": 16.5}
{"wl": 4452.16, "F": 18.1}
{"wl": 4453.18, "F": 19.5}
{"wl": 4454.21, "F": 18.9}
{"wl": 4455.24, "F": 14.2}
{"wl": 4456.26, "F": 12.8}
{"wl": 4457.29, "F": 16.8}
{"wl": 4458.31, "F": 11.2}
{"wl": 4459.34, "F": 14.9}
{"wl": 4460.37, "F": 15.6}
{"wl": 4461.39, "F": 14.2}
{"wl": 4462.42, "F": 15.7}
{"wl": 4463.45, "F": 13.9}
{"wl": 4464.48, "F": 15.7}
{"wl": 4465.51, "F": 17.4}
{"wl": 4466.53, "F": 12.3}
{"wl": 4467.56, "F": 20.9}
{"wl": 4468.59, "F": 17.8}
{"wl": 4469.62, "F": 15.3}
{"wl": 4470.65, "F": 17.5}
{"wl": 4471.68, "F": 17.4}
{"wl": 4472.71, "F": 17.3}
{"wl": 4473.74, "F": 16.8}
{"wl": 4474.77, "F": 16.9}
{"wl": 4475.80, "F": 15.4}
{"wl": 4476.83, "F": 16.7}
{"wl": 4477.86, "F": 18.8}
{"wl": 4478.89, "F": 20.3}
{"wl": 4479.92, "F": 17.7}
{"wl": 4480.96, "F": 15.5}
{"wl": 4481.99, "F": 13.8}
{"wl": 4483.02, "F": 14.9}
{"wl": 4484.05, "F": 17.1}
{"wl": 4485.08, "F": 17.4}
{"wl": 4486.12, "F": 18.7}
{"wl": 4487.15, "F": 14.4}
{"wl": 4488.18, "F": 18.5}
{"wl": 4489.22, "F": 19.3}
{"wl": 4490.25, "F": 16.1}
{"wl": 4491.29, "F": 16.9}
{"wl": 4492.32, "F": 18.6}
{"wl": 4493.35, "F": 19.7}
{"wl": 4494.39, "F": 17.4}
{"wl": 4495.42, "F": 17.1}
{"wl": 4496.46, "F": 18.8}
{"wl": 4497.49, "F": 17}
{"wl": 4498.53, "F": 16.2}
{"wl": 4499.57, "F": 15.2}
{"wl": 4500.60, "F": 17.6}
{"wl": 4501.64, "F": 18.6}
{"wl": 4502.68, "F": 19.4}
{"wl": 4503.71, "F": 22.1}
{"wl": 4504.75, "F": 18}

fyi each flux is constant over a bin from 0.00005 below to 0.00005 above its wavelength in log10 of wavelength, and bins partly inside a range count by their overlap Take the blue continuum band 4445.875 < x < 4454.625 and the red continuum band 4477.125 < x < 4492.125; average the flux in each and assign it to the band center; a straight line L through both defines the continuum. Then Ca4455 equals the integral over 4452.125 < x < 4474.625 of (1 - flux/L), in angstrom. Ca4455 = 2.17 angstrom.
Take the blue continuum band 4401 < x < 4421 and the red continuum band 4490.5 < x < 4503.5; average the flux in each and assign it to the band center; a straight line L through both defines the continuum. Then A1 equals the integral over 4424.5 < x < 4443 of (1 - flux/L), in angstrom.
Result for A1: -0.8 angstrom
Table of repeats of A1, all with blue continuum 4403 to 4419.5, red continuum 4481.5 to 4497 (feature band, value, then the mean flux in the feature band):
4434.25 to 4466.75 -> 0.2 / 16.2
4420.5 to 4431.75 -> -0.9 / 17.1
